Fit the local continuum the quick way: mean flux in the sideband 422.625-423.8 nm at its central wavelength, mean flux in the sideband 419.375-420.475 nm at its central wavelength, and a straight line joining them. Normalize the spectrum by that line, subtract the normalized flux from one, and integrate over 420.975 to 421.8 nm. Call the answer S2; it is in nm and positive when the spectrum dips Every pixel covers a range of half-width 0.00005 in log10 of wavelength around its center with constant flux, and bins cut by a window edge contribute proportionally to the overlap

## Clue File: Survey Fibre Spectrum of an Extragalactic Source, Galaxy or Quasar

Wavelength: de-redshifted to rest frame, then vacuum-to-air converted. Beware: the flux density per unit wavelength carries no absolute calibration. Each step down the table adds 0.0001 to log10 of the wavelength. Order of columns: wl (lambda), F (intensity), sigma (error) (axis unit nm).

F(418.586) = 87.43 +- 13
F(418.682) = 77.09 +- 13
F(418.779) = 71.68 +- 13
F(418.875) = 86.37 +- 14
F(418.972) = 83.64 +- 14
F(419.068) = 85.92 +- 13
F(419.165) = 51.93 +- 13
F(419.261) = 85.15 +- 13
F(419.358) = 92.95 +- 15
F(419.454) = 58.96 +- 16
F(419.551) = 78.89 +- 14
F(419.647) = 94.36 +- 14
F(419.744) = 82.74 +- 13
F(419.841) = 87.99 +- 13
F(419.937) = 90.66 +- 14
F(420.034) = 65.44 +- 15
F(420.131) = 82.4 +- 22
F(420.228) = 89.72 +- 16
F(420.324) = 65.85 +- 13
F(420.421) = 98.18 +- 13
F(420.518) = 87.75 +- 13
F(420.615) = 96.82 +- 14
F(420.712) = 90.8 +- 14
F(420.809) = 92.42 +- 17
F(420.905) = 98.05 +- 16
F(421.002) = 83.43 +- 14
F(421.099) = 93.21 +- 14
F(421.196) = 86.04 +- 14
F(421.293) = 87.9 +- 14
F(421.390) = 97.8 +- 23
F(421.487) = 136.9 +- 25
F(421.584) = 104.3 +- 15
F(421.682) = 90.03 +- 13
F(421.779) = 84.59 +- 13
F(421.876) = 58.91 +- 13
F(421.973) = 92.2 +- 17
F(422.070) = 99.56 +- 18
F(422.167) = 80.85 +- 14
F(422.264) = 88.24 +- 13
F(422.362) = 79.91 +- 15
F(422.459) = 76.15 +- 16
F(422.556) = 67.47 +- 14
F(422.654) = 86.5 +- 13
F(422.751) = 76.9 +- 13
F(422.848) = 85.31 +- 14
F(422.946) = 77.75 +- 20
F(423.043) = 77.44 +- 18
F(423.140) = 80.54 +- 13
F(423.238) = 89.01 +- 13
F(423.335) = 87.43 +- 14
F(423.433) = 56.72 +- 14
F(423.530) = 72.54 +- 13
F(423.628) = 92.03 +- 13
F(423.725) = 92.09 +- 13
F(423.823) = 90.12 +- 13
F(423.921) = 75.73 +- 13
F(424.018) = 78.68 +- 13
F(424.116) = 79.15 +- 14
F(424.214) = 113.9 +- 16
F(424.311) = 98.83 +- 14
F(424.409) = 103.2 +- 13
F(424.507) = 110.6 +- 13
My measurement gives -0.153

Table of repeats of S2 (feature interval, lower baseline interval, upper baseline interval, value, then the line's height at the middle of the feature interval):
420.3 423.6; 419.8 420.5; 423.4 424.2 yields -0.157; 82.3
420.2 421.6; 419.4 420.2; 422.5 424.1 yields -0.232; 80.5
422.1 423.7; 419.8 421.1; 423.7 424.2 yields 0.100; 85.5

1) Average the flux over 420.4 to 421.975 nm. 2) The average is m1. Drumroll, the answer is 92.8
